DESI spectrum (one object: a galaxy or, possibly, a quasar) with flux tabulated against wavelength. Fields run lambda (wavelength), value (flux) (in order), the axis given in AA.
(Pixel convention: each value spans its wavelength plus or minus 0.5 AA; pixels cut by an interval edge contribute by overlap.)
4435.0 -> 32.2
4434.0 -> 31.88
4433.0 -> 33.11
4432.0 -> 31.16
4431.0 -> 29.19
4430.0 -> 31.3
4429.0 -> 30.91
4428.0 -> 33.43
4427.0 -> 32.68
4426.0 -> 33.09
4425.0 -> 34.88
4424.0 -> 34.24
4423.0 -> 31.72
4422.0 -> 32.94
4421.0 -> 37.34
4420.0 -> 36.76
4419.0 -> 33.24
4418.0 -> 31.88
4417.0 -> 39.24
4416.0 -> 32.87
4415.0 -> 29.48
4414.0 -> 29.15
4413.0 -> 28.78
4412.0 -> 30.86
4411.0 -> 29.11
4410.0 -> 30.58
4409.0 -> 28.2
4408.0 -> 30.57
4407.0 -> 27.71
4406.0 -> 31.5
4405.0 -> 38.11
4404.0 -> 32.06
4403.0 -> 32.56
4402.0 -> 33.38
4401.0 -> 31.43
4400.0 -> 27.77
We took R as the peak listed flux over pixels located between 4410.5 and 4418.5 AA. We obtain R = 39.24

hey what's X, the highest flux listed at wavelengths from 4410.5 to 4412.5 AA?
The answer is 30.86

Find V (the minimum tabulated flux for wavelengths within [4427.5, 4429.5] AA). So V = 30.91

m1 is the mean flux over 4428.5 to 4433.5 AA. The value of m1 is 31.1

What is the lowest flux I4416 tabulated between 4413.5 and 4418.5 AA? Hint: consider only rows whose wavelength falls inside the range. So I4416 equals 29.15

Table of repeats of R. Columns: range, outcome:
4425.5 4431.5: 33.43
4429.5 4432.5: 31.3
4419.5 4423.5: 37.34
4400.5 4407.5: 38.11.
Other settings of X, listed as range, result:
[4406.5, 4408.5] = 30.57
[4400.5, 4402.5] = 33.38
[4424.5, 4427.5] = 34.88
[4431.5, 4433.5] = 33.11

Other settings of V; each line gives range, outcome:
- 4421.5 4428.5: 31.72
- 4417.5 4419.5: 31.88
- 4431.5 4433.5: 31.16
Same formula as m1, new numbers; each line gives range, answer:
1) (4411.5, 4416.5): 30.2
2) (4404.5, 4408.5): 32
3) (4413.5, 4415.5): 29.3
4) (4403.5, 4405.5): 35.1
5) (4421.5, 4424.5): 33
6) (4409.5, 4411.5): 29.8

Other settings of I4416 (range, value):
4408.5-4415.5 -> 28.2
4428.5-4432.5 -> 29.19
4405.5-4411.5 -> 27.71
